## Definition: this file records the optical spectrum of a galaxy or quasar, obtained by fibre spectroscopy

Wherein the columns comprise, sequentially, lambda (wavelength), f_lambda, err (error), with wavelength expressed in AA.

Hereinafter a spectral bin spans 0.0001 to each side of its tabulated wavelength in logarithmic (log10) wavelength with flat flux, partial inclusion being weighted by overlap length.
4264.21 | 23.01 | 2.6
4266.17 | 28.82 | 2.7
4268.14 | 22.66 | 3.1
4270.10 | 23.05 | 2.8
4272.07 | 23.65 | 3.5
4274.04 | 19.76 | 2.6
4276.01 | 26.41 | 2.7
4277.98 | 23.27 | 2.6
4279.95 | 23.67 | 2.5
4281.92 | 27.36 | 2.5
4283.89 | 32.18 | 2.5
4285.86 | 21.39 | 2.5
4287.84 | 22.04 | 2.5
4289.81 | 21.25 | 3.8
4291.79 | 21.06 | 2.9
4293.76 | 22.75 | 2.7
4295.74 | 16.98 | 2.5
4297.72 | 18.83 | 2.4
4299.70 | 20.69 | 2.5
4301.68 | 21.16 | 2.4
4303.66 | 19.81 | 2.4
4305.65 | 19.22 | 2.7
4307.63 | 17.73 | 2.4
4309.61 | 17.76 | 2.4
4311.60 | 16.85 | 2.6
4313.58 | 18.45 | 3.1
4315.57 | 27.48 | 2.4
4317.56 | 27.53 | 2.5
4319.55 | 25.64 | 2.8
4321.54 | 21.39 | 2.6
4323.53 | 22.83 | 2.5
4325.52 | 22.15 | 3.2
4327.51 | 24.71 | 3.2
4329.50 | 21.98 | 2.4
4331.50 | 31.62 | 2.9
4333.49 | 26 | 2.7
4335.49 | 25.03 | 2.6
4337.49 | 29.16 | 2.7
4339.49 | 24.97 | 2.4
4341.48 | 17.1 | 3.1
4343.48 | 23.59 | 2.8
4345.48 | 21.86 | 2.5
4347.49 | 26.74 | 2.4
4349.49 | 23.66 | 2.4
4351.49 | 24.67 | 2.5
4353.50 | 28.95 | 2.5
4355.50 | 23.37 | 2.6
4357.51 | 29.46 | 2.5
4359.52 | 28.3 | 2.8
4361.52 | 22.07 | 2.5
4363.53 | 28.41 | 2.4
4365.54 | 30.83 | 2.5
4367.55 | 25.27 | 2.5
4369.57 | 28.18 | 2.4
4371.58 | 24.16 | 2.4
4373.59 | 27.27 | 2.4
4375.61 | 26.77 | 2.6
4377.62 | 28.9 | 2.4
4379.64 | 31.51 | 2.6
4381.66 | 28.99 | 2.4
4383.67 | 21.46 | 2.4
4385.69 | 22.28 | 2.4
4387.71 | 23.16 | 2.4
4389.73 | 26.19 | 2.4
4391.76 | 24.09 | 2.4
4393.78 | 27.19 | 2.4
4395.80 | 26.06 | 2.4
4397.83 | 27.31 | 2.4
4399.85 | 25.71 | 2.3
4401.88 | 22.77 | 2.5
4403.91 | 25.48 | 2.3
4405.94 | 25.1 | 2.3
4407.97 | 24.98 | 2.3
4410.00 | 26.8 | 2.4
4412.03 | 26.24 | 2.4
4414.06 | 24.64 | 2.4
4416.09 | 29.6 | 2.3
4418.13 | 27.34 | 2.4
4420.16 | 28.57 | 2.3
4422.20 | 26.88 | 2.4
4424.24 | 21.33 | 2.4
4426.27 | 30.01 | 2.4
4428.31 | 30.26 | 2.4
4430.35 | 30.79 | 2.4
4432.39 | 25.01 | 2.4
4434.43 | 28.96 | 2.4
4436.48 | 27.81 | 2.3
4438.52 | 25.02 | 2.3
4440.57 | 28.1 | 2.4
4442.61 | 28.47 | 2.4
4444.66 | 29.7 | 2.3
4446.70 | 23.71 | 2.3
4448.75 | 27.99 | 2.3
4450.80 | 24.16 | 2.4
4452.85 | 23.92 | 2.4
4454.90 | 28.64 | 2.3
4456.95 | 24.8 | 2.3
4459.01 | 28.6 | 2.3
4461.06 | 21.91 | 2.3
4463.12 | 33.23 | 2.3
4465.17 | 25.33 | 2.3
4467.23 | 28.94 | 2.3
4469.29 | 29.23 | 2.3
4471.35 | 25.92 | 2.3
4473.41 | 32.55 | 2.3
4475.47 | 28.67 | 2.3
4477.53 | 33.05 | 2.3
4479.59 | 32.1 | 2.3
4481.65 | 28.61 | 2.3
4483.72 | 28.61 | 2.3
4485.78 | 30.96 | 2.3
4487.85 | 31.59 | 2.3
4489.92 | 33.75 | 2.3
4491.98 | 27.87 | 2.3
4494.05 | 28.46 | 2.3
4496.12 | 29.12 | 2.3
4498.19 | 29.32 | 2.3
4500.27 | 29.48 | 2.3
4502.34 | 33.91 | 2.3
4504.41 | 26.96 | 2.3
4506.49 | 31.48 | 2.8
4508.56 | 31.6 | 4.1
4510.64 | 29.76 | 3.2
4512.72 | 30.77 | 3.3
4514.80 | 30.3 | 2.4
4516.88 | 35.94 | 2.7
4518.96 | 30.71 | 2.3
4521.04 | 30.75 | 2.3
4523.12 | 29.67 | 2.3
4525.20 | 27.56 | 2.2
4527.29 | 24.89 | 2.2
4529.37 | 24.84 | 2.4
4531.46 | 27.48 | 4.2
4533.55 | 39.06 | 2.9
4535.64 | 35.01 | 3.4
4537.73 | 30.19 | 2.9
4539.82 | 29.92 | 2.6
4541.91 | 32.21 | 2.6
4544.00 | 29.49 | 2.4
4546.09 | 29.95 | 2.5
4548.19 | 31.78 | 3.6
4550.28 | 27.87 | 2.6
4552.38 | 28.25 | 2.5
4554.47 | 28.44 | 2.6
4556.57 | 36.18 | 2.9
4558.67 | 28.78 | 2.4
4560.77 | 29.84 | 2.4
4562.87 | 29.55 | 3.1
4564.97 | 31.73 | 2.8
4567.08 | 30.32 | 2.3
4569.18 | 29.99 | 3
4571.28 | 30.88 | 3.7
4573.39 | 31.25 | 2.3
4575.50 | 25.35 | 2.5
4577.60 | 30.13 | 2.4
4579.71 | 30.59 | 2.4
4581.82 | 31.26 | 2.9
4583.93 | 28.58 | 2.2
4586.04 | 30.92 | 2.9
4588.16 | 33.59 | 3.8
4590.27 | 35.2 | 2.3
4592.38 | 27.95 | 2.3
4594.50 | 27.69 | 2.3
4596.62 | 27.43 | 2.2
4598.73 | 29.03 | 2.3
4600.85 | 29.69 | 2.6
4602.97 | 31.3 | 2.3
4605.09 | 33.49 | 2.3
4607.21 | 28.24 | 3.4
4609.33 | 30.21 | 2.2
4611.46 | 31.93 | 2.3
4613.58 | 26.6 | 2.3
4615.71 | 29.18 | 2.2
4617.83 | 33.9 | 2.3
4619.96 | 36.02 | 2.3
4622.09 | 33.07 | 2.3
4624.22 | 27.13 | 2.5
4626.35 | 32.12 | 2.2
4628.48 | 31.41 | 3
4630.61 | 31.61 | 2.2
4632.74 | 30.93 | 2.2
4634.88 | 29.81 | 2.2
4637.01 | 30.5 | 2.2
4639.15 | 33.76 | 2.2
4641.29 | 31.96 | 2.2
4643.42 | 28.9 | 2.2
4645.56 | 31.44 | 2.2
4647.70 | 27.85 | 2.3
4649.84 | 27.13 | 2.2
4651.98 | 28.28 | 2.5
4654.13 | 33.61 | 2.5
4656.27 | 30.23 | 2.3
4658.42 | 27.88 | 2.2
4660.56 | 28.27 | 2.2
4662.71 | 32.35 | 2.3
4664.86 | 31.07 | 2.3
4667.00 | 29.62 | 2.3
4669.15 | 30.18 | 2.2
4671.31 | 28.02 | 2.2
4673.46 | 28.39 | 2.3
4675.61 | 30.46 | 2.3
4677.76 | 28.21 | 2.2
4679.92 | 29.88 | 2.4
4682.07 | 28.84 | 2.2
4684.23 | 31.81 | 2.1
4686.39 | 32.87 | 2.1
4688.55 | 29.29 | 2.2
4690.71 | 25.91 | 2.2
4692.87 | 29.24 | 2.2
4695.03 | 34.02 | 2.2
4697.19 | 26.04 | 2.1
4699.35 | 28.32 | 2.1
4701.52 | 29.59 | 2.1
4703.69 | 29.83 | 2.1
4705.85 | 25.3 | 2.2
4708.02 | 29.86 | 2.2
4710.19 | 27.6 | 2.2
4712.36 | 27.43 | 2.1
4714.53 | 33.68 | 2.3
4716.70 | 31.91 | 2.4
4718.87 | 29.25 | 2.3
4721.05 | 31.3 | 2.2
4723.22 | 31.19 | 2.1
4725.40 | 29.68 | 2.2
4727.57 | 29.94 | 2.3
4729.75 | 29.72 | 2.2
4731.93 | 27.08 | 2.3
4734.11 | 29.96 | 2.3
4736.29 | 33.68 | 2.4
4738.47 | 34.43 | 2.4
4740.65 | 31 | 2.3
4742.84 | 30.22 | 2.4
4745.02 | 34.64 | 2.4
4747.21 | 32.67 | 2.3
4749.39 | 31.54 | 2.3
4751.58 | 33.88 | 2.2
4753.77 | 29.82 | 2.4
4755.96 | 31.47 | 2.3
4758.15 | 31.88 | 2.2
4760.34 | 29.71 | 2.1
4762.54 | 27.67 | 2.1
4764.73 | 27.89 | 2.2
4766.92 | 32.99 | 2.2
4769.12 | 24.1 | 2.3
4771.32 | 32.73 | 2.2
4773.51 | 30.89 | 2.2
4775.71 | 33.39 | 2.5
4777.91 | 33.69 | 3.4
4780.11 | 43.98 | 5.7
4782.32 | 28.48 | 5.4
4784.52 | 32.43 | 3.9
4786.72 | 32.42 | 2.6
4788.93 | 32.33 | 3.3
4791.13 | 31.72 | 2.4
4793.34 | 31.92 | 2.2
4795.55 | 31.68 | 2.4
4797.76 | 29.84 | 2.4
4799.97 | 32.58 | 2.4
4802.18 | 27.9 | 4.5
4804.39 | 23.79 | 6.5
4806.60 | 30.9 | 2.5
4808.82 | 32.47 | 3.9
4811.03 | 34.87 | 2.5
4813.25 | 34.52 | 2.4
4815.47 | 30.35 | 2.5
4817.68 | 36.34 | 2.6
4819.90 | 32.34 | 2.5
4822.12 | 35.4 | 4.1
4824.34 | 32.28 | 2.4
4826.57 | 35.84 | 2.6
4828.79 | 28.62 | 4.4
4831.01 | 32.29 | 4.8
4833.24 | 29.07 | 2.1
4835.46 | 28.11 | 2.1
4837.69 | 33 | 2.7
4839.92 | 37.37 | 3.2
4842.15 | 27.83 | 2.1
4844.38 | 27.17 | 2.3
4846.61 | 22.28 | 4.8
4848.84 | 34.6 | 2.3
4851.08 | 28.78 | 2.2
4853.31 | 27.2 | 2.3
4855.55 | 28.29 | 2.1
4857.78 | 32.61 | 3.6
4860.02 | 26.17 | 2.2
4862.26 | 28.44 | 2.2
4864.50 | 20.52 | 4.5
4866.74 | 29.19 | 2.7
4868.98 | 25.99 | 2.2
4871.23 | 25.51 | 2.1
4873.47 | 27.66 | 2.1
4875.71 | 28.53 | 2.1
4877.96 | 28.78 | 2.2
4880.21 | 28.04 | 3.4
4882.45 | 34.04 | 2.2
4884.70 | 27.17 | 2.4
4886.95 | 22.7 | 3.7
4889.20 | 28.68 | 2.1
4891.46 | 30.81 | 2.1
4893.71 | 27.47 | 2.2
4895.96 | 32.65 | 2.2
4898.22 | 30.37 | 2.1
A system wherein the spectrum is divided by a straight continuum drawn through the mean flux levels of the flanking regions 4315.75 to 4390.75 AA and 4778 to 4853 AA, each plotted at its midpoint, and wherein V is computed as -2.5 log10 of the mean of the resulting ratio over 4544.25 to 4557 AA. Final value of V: -0.07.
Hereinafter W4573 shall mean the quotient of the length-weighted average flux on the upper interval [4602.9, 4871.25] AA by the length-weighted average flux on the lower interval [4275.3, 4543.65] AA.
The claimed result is 1.14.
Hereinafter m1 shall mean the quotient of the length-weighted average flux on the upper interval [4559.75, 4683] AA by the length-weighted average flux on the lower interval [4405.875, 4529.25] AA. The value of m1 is 1.06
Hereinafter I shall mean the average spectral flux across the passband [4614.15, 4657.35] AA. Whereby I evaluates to 30.9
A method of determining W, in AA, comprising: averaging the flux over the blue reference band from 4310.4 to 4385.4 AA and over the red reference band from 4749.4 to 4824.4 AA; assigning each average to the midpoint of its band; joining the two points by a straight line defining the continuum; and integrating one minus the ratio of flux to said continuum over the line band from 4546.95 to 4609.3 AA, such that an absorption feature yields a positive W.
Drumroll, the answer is -3.3 AA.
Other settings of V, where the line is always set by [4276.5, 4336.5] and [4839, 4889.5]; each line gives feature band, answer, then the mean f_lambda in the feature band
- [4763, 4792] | -0.17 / 32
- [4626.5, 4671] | -0.17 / 30.3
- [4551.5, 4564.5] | -0.20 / 30.3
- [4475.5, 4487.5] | -0.25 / 30.6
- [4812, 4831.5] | -0.20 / 33.1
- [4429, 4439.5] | -0.16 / 27.6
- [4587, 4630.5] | -0.20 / 30.8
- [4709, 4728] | -0.14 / 30.2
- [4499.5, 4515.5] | -0.23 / 30.6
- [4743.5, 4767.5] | -0.16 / 31.2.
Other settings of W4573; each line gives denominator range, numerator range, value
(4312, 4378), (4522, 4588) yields 1.19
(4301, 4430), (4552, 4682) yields 1.21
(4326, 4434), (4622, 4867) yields 1.17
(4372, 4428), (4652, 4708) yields 1.13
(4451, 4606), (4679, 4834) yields 1.04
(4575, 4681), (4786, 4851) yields 1.03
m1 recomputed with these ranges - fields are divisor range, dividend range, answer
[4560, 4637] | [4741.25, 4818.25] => 1.04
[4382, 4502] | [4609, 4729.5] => 1.10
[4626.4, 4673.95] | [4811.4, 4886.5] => 0.99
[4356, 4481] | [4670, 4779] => 1.12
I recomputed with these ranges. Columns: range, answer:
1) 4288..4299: 20.3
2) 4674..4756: 30.3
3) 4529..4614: 30.4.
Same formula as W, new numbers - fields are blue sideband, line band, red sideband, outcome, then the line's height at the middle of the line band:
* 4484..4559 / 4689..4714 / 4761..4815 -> 2.0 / 31.1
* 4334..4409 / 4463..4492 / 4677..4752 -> -3.1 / 27.1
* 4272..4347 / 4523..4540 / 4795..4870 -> -2.6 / 26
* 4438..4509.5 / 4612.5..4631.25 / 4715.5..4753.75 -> -0.6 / 30.2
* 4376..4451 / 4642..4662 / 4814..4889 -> -0.9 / 28.2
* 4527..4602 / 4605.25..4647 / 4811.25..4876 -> -1.2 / 30.1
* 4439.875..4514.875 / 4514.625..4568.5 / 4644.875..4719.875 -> -2.4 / 29.1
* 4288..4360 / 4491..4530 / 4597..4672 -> -3.1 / 27.5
